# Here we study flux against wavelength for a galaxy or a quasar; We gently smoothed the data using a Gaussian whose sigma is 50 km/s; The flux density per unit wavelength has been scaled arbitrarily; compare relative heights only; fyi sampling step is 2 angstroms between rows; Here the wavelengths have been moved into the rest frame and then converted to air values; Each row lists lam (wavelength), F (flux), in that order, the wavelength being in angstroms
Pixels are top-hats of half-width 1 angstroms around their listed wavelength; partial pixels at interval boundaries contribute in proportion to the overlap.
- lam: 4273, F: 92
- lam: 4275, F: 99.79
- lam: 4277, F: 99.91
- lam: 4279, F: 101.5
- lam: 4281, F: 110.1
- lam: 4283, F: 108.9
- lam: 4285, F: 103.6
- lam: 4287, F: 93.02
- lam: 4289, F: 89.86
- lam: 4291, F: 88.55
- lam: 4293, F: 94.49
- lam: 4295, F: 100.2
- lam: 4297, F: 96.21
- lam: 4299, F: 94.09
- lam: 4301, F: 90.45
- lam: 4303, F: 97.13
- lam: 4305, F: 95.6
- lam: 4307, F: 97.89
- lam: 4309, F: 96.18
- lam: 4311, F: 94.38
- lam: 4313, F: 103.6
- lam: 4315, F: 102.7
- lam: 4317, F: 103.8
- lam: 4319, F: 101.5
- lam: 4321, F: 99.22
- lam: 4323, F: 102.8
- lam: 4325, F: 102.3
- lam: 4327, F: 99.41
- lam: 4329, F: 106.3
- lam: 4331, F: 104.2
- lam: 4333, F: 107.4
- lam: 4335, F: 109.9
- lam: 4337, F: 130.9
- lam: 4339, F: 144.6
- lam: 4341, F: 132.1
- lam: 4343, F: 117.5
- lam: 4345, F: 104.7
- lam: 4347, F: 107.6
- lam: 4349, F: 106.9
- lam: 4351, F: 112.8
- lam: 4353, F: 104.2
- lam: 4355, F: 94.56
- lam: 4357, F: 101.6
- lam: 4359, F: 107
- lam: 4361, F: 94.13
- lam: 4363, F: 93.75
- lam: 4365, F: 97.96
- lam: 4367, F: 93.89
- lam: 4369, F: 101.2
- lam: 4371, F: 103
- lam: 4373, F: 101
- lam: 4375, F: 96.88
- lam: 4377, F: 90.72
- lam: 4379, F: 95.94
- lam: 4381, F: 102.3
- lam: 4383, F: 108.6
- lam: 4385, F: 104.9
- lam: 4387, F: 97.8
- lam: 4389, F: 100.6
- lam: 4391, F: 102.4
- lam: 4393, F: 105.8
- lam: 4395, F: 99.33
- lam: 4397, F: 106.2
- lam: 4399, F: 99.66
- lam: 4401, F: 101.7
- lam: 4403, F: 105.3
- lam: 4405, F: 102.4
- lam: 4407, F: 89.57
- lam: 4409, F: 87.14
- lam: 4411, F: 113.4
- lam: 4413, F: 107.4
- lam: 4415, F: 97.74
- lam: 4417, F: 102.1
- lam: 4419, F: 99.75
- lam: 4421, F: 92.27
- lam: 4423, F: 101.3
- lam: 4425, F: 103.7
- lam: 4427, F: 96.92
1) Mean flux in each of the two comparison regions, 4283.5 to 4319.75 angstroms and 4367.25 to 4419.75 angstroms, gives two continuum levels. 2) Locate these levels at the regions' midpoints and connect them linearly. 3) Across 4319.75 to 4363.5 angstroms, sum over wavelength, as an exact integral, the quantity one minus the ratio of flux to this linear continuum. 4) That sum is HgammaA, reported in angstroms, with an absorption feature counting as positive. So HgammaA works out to -4.37 angstroms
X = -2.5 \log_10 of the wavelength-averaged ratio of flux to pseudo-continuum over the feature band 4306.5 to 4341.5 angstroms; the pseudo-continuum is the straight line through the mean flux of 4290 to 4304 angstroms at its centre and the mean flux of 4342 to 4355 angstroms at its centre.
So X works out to -0.06 mag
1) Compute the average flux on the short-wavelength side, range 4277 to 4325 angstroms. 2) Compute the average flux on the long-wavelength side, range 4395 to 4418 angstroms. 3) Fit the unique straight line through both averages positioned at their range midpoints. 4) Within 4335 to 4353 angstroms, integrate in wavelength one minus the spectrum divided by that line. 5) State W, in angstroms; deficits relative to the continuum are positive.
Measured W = -3.4 angstroms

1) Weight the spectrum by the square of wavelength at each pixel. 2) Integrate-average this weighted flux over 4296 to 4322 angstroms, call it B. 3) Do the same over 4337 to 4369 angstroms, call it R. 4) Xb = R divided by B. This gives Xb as 1.13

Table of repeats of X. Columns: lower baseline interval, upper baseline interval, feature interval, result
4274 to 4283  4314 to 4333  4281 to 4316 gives 0.064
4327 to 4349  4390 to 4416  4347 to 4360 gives 0.073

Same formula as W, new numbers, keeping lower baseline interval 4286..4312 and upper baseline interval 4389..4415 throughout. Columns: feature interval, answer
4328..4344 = -3.6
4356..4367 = 0.0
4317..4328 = -0.6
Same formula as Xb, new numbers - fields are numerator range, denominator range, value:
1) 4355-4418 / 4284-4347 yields 1.00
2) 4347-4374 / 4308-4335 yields 1.01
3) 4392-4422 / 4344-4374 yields 1.01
